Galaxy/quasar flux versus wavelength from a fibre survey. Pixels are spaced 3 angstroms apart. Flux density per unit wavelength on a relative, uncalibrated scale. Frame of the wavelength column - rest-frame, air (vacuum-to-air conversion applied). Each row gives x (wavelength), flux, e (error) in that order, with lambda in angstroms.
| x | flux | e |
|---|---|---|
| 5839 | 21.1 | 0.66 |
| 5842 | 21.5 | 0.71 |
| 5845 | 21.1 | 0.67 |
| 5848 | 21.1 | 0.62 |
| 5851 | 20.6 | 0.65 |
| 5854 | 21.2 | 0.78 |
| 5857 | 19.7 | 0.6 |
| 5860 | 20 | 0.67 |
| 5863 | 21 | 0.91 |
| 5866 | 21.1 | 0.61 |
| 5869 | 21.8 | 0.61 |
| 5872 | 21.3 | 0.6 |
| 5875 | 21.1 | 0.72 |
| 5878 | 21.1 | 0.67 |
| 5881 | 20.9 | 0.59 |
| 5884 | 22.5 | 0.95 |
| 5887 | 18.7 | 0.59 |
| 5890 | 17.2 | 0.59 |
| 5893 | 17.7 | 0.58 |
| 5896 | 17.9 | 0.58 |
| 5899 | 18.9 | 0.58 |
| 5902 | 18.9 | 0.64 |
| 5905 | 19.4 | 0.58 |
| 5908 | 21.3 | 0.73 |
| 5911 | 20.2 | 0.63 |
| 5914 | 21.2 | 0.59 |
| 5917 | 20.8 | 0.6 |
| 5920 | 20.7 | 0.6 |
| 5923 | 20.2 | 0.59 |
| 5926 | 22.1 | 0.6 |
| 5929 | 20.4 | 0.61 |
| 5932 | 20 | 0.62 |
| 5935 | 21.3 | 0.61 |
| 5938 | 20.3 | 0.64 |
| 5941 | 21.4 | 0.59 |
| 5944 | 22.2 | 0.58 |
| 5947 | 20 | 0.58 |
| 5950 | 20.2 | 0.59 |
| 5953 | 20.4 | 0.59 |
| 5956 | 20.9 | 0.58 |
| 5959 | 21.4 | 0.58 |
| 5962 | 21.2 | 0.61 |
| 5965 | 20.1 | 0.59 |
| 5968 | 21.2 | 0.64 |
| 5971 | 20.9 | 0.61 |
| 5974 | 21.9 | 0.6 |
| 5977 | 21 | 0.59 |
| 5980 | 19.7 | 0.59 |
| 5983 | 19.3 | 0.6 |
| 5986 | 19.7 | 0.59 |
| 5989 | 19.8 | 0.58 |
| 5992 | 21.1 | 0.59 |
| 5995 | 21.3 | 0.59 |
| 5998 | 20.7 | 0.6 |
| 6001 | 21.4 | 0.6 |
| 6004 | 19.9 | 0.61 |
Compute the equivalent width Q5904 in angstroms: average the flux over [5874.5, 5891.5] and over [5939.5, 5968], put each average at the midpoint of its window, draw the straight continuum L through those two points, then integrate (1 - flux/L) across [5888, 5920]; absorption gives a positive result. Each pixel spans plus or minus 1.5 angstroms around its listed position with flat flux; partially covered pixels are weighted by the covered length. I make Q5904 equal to 1.58 angstroms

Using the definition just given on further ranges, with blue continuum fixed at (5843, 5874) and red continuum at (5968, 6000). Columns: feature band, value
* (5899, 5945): 0.3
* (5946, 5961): 0.0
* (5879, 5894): 1.0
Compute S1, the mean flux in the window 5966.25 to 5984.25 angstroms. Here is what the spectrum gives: 20.7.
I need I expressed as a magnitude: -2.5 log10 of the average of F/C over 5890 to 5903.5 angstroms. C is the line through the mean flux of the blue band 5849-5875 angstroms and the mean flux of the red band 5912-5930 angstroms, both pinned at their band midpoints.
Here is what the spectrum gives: 0.148 mag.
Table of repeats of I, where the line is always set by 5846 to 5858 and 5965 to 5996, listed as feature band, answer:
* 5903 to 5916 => 0.01 mag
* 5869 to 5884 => -0.03 mag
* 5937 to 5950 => -0.02 mag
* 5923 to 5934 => -0.01 mag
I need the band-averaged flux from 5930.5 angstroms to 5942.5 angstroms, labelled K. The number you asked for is 20.8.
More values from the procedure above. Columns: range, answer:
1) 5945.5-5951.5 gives 20.1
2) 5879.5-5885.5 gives 21.7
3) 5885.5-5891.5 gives 17.9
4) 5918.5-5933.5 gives 20.7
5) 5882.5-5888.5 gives 20.6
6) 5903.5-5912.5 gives 20.3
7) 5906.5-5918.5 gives 20.9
